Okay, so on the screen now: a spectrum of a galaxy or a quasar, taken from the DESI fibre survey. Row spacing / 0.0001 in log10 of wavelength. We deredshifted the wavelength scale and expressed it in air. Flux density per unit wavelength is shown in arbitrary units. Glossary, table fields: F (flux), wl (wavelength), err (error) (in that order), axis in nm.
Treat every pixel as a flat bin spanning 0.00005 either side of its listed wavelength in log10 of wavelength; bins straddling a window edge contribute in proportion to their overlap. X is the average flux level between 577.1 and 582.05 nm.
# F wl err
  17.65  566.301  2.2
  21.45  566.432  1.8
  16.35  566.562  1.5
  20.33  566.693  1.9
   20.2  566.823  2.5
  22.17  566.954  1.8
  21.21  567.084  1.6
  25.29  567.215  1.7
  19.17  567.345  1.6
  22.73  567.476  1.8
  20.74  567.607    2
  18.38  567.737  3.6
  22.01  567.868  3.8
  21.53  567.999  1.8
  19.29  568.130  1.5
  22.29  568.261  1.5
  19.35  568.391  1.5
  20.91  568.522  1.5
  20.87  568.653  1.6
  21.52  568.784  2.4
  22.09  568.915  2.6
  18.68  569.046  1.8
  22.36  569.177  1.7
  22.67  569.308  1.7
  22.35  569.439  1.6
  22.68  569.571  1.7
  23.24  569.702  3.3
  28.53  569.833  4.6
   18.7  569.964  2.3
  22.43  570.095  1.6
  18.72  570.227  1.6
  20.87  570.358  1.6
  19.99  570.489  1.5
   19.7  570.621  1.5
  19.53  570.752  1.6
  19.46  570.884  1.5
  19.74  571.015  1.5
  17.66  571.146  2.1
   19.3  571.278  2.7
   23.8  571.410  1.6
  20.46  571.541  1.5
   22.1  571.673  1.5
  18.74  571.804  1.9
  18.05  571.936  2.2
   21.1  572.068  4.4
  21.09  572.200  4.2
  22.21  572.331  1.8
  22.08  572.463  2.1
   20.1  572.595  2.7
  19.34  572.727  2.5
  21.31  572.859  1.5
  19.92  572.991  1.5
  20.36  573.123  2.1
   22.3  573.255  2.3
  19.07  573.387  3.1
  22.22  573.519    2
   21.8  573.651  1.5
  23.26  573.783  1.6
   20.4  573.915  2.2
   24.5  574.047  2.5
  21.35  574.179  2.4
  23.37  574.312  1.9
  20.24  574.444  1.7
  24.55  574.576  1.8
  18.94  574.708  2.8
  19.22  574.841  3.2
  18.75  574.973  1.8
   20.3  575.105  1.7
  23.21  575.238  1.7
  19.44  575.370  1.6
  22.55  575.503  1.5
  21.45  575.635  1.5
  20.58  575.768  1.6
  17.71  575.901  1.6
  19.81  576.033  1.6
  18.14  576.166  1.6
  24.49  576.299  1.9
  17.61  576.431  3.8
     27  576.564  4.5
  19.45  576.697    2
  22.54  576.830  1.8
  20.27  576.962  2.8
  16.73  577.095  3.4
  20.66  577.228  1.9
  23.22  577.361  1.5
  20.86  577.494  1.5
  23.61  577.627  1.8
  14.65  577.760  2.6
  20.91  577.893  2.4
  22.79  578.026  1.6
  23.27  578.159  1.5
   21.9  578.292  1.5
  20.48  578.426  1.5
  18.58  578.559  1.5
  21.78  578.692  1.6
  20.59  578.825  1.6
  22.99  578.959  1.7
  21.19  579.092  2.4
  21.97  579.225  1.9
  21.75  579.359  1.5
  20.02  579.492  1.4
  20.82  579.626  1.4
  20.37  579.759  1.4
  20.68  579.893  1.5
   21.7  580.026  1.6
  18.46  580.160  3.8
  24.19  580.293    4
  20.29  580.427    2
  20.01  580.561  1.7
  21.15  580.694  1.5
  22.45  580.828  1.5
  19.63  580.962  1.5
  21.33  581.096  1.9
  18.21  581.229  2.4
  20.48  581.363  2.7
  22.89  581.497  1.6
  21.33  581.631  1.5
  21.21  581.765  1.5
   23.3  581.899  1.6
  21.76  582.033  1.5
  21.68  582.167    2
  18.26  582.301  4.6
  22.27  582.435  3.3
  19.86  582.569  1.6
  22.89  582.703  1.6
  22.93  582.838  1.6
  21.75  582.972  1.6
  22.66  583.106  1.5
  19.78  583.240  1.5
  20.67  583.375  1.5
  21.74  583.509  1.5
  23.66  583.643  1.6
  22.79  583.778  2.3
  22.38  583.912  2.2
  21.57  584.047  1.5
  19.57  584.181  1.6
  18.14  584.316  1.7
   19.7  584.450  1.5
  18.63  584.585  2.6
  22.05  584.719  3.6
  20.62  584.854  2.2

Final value 21.1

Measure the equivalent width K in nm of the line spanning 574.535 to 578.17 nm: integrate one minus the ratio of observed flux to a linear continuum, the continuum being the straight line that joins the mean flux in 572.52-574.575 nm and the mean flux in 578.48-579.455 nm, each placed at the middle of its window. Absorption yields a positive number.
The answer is 0.10 nm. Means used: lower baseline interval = 21.4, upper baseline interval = 21.2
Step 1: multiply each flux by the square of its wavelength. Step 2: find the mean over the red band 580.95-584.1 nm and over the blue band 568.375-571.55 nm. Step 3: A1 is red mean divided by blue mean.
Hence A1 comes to 1.07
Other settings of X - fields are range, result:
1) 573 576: 21.1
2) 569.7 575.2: 20.9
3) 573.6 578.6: 21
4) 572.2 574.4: 21.5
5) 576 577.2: 20.7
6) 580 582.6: 21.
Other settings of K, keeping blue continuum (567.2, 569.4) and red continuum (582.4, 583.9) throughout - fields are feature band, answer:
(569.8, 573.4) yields 0.124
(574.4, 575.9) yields 0.053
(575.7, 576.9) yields 0.041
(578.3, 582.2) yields 0.121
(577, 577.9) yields 0.065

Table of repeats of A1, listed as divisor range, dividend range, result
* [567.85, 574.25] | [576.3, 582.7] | 1.03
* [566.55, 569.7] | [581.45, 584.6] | 1.06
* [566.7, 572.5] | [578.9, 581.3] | 1.03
